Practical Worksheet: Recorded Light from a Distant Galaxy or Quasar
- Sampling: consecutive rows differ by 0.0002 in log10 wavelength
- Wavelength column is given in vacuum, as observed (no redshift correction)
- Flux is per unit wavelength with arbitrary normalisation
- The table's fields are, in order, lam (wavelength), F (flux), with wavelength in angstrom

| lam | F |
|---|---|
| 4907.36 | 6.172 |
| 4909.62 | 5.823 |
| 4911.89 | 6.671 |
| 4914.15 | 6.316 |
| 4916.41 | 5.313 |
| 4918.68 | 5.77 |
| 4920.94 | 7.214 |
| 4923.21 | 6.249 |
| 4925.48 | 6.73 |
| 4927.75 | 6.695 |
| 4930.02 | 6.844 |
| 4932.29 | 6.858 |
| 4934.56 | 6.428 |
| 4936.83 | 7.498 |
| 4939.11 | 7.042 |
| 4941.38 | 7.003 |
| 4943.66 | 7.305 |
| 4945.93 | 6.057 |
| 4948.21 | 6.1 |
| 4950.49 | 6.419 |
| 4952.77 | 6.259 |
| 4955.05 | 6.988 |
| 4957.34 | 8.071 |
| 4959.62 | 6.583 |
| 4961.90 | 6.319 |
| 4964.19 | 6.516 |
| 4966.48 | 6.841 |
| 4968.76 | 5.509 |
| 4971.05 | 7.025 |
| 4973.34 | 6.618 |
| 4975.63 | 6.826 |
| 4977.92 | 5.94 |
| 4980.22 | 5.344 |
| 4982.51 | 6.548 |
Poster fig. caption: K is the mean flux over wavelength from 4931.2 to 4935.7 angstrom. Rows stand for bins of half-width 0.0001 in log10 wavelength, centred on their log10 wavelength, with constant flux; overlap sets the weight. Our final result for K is 6.65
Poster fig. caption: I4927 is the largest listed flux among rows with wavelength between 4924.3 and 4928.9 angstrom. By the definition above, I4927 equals 6.73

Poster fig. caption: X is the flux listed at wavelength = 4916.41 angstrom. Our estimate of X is 5.313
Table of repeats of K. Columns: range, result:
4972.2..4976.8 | 6.72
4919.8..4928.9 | 6.72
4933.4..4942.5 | 7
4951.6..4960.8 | 6.97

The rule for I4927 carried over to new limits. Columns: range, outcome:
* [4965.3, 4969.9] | 6.841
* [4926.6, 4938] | 7.498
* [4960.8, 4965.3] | 6.516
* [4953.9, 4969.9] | 8.071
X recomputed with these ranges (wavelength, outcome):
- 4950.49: 6.419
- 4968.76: 5.509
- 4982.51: 6.548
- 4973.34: 6.618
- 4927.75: 6.695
